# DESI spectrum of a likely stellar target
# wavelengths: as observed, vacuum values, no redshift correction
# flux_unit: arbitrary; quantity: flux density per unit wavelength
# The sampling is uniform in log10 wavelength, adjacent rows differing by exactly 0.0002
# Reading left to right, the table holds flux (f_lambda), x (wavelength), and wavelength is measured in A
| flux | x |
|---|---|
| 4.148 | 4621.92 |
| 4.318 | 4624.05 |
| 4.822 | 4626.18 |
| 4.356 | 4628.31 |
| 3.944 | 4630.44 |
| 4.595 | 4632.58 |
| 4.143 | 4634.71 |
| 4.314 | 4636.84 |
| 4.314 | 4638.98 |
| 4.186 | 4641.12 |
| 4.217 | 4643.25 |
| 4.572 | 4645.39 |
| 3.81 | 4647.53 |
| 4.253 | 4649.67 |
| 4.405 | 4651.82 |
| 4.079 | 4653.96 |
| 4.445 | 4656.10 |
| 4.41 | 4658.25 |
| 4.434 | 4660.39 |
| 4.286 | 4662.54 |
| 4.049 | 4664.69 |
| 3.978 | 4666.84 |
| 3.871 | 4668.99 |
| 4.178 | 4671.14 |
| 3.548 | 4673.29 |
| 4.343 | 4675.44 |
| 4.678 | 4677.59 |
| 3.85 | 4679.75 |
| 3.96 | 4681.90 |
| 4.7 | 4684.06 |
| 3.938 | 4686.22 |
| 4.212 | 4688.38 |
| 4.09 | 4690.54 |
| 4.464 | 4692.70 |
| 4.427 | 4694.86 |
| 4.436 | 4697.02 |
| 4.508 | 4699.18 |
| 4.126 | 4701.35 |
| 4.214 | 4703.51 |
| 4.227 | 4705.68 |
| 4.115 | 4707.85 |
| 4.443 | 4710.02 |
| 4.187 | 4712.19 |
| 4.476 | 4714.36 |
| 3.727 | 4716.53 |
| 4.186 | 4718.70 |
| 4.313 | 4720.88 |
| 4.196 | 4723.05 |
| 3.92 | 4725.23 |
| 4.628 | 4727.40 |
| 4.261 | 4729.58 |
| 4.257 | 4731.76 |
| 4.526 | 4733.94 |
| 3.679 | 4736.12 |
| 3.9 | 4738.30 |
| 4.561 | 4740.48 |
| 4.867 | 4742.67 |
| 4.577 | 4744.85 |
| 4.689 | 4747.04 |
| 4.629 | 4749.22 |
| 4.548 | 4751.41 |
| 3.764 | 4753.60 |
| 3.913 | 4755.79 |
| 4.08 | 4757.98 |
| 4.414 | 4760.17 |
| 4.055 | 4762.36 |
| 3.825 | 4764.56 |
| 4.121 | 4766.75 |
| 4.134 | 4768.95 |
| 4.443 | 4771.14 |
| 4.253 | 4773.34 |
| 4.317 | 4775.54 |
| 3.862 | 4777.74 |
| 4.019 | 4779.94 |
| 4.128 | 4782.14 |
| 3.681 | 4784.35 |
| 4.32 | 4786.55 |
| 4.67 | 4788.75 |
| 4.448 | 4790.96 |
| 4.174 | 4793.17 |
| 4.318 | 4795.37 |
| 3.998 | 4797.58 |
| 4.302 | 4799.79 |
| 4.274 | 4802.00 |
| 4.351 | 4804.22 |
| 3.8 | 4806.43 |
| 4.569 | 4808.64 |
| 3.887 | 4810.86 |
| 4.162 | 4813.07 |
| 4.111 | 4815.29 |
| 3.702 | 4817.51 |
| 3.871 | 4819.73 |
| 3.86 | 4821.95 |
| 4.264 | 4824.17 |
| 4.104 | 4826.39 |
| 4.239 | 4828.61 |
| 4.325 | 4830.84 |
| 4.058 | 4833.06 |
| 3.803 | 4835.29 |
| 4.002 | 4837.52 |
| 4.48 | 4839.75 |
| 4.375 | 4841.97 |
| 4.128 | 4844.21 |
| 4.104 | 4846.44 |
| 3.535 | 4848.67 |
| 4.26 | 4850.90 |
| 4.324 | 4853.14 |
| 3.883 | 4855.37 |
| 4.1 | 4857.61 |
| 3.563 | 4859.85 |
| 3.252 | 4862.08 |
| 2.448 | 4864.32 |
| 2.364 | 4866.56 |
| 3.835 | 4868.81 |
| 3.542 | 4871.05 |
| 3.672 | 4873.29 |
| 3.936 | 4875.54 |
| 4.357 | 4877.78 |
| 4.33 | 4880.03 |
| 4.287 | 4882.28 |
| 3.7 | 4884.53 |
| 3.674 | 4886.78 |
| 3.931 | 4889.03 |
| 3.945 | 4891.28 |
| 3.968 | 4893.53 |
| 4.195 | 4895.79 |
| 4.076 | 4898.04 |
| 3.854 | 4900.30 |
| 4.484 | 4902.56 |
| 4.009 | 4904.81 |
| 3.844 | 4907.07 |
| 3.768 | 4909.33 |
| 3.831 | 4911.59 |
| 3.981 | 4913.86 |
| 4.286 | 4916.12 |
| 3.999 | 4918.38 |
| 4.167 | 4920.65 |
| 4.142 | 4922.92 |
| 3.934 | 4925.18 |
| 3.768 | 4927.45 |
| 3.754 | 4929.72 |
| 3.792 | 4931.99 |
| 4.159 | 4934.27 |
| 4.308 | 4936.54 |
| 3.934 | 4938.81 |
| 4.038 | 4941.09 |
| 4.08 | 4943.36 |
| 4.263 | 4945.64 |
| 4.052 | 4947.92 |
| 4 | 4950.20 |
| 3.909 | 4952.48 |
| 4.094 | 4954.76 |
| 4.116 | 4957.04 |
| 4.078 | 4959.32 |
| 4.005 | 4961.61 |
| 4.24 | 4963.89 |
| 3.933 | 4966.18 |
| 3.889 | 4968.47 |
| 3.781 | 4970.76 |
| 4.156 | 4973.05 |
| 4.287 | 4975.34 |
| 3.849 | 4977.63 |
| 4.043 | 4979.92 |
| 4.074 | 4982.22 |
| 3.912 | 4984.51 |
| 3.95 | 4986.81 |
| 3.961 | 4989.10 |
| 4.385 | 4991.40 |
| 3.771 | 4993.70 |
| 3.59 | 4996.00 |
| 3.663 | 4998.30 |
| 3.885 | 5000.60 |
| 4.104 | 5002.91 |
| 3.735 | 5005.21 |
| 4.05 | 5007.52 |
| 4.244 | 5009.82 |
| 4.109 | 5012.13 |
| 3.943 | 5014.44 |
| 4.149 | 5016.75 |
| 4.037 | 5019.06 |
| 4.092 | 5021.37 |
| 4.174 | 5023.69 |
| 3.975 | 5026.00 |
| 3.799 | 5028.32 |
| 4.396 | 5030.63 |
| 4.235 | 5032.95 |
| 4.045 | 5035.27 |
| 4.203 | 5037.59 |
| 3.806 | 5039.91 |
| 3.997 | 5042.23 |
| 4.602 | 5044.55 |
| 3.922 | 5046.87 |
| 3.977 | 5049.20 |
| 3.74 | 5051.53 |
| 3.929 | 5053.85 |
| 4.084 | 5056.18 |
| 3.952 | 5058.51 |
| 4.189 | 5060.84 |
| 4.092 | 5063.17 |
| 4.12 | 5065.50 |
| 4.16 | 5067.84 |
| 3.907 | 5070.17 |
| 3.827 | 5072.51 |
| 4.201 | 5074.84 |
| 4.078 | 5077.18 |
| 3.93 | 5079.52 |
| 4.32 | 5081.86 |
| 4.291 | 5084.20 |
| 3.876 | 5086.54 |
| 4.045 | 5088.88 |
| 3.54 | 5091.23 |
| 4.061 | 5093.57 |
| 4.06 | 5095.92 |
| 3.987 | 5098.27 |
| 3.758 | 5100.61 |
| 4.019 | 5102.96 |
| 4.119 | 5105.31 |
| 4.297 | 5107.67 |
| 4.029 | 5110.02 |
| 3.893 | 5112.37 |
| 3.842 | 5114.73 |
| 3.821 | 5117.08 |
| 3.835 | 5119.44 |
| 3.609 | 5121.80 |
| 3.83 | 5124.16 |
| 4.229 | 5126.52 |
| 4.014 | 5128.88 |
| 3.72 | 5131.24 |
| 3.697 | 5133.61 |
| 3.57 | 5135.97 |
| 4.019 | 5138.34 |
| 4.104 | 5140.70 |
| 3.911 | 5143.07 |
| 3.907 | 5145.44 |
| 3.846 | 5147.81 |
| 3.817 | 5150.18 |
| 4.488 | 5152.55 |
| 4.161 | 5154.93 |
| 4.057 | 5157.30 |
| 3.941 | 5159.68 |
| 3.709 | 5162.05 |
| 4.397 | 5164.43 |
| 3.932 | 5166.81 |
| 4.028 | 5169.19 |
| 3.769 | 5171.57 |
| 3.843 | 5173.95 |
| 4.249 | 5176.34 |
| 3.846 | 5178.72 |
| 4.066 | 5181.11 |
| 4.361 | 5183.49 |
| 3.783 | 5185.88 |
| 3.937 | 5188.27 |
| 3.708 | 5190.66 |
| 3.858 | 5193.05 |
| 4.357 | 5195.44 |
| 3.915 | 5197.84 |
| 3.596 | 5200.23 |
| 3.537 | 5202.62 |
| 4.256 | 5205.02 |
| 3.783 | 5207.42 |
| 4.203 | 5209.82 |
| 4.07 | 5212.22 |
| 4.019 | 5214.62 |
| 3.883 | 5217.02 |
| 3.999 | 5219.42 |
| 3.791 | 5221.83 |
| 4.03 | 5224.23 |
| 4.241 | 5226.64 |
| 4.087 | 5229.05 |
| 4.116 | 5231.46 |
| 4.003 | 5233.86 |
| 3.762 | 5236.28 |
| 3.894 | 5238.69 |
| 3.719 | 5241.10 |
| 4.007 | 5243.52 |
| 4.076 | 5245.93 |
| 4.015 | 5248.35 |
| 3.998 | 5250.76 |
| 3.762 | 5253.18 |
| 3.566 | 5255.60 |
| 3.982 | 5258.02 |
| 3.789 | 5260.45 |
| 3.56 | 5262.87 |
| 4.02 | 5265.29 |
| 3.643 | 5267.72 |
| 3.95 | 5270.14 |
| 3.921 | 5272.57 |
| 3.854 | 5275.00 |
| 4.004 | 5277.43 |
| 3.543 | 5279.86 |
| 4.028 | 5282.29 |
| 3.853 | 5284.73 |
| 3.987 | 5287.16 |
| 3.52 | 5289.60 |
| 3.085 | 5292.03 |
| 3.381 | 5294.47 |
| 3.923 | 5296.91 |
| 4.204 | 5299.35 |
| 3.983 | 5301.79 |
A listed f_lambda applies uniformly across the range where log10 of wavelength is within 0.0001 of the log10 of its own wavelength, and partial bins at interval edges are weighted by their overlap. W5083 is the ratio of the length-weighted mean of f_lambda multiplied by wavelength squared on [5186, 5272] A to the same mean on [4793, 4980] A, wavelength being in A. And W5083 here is 1.12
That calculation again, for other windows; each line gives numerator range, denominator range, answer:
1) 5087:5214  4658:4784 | 1.11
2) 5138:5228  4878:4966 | 1.10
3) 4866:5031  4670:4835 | 1.03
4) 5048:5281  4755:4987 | 1.11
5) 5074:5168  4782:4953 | 1.10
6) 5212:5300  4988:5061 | 1.05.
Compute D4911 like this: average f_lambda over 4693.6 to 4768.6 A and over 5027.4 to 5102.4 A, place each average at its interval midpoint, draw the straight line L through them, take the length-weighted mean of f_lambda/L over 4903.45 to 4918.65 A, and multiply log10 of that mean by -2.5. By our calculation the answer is 0.05 mag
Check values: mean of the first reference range 4.26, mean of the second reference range 4.04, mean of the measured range 3.97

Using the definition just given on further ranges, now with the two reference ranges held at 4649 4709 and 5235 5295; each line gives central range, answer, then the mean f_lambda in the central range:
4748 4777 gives -0.01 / 4.19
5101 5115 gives -0.03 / 4.03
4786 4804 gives -0.04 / 4.31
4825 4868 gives 0.07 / 3.86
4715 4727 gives 0.02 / 4.12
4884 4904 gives 0.02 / 3.99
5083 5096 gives -0.01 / 3.97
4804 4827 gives 0.02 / 4.05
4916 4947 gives 0.00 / 4.04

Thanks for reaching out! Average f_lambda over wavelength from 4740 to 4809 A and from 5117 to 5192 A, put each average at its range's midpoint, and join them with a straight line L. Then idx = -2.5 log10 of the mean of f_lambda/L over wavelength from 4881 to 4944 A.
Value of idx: 0.04 mag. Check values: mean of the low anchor 4.25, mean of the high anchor 3.95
